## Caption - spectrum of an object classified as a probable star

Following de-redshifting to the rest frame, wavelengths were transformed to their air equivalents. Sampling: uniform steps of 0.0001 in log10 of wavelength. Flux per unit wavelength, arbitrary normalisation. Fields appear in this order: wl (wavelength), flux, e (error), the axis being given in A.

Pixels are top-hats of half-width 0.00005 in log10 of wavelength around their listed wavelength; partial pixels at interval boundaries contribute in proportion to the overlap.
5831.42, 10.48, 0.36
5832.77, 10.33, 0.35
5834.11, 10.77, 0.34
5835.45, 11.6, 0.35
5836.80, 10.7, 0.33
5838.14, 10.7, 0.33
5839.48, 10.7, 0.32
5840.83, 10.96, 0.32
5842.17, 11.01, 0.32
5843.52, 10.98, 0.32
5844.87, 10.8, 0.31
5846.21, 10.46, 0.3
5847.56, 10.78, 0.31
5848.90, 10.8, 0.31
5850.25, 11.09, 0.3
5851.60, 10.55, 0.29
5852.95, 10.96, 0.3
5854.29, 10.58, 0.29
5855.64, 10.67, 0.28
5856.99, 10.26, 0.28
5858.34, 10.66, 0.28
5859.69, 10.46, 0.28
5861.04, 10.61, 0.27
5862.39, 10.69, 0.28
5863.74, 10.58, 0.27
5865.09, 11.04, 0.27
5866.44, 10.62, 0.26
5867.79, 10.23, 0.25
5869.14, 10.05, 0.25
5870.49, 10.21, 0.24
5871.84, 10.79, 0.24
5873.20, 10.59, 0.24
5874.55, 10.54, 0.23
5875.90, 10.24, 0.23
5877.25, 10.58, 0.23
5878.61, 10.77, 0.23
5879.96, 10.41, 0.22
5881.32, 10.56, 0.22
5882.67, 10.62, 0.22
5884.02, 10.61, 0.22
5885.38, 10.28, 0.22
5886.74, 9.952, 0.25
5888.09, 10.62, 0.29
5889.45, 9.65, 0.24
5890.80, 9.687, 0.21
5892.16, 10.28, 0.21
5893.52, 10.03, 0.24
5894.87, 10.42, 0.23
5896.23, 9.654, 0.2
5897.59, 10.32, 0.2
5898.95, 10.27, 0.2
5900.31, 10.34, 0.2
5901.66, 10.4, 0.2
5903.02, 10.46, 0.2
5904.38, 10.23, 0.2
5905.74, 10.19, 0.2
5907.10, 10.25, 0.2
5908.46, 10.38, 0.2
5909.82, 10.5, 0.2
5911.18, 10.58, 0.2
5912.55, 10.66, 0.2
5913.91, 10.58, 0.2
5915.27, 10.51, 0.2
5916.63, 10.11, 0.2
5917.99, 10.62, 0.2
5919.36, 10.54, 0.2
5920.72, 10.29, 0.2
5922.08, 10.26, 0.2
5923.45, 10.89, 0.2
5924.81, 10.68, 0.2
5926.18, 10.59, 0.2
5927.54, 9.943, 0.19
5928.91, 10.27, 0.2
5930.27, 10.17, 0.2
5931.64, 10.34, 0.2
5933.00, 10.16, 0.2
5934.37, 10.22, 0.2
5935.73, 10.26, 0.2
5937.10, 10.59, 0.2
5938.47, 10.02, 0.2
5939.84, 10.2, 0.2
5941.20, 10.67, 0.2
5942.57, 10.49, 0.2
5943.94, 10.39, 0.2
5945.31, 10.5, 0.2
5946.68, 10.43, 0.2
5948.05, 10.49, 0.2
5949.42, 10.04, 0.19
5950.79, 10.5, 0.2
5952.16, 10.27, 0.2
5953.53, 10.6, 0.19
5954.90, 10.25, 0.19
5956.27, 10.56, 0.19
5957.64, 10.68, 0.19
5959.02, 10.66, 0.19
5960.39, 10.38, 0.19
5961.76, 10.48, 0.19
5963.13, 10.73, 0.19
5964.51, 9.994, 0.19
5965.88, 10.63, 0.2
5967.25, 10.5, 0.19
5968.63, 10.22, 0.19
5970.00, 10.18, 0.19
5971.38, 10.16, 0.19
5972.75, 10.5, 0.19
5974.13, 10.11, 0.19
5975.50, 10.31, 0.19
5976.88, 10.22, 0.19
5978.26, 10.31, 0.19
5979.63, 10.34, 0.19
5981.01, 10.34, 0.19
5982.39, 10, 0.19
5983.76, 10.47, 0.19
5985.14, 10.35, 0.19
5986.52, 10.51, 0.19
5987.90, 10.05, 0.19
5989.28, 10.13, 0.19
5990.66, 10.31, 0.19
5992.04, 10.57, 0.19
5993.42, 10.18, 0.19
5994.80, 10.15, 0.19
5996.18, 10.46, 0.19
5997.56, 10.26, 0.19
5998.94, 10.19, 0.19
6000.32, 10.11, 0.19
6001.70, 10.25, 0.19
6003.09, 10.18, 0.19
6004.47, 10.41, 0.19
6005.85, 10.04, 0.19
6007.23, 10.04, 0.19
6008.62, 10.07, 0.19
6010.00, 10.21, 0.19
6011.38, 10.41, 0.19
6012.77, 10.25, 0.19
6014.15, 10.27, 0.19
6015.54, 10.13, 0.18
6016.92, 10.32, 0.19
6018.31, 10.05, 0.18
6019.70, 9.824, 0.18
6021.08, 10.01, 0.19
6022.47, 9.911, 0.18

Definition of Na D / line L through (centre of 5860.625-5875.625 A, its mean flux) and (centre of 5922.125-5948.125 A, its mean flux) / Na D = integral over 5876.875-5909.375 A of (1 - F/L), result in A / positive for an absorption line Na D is 0.6 A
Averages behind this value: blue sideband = 10.5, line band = 10.3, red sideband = 10.4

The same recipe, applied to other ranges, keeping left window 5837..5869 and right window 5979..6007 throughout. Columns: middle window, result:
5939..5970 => -0.15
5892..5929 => 0.52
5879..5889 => 0.16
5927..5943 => 0.25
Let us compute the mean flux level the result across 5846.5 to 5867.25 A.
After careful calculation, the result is 10.7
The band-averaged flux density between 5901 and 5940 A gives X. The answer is 10.4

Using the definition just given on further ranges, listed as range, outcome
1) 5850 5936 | 10.4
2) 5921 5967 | 10.4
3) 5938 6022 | 10.3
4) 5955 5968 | 10.5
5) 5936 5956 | 10.4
